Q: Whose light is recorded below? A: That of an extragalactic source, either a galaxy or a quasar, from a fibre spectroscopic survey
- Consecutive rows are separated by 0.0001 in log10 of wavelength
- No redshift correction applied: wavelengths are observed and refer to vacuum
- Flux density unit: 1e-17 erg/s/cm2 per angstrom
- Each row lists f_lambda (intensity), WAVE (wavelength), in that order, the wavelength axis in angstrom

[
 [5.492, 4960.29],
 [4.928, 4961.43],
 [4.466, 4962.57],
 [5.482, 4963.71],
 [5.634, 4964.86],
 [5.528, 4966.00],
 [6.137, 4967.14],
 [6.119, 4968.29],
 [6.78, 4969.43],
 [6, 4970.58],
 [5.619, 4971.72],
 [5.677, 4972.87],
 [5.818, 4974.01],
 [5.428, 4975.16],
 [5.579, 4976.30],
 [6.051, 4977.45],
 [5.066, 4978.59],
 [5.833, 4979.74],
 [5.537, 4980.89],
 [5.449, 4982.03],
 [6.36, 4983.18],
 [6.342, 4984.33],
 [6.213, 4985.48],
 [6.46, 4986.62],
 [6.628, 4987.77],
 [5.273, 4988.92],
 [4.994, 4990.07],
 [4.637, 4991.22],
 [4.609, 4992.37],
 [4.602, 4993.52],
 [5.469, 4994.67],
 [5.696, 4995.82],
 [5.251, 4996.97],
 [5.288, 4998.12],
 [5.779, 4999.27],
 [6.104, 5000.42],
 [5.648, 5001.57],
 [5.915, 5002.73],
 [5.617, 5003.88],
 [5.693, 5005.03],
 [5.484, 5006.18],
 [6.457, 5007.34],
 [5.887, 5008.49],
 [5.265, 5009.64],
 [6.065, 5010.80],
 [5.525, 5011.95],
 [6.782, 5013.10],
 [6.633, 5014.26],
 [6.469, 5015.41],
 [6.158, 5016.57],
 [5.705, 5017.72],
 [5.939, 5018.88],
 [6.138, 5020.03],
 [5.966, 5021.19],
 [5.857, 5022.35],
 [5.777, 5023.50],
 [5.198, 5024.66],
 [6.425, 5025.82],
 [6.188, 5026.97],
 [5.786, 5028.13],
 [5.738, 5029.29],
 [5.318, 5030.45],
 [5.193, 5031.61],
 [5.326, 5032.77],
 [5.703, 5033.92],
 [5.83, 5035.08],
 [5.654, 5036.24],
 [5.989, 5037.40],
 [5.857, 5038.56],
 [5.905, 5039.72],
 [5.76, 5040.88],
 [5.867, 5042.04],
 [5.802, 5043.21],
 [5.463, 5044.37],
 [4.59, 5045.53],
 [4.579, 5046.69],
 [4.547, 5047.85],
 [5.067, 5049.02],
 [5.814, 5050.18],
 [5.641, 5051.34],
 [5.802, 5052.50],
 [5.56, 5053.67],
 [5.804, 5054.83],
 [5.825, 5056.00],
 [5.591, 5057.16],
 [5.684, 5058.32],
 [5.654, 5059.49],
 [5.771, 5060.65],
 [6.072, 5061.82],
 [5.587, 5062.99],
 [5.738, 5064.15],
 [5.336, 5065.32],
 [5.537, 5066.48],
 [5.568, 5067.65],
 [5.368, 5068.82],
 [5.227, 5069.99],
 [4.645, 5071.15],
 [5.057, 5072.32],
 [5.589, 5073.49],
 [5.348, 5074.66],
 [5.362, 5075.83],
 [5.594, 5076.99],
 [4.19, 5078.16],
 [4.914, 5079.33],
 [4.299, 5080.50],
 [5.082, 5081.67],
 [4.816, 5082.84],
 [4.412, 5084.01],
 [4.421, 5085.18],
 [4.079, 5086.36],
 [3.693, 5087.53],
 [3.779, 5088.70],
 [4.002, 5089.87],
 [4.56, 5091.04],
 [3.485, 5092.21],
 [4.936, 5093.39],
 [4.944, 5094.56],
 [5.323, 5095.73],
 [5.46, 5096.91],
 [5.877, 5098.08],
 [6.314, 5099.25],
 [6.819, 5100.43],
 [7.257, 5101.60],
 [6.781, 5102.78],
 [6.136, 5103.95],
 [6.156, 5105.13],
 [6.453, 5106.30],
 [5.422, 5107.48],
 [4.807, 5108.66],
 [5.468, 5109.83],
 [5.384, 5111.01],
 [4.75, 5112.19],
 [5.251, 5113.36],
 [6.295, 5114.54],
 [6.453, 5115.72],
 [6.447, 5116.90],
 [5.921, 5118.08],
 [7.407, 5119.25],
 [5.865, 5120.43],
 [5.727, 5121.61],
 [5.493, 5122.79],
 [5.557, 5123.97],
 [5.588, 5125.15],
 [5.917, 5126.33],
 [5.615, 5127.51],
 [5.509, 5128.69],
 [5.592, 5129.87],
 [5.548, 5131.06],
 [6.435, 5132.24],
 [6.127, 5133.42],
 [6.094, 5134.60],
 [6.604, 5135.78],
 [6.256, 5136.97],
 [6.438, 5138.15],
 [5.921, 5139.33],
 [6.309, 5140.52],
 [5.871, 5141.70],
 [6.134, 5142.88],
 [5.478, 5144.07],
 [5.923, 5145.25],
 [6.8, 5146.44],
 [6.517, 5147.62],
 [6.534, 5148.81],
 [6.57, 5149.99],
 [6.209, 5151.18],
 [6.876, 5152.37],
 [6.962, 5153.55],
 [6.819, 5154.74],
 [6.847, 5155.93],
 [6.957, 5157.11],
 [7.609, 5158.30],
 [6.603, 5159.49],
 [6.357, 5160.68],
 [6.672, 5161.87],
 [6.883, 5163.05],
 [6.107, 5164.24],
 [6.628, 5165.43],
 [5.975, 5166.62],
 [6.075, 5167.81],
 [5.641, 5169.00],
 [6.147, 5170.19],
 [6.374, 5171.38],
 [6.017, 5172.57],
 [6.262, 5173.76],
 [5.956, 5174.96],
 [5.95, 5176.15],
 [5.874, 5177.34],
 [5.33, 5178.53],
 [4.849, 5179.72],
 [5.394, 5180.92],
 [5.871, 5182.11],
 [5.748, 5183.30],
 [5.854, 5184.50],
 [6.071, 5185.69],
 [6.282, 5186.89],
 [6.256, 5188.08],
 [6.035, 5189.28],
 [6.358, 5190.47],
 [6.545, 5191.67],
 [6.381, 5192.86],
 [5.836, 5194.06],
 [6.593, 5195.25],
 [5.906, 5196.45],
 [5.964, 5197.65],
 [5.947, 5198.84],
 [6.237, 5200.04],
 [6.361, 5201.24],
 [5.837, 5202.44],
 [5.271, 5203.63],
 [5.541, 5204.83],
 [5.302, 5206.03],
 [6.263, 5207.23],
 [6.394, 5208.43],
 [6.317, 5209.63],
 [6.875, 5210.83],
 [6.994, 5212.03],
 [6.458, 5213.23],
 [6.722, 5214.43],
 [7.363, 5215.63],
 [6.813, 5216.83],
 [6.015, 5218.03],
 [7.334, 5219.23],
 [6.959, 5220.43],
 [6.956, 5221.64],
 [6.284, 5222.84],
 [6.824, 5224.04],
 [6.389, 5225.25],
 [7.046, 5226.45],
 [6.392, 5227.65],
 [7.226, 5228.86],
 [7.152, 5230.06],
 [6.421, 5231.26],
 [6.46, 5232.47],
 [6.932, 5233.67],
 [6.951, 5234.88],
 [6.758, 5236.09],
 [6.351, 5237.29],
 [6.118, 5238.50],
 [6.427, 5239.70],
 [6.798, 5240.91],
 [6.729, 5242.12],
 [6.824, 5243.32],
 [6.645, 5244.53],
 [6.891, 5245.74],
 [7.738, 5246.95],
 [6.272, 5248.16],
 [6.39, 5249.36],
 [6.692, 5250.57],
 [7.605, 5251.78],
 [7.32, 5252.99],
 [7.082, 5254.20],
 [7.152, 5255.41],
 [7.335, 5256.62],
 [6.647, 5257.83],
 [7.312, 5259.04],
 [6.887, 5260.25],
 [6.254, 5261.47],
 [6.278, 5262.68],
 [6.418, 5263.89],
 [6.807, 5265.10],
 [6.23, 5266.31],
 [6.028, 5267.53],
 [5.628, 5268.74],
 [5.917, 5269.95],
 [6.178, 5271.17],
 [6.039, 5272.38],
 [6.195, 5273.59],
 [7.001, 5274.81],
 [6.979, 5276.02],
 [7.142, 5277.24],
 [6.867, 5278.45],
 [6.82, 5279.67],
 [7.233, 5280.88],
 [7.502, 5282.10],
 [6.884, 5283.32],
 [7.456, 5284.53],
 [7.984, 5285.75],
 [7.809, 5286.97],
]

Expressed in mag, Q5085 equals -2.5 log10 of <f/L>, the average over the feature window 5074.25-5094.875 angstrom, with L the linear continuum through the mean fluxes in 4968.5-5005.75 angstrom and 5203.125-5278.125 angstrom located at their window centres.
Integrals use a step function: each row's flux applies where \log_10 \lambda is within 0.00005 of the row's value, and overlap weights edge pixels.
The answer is 0.310 mag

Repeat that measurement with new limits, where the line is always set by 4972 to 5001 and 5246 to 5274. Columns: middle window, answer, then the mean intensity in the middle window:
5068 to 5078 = 0.14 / 5.24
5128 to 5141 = 0.02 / 6.07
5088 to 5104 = 0.12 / 5.37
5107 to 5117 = 0.10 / 5.54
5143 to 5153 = -0.02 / 6.35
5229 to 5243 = -0.02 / 6.67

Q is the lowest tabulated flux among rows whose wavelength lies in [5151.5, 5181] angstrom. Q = 4.849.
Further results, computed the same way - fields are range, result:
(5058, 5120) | 3.485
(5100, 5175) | 4.75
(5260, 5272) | 5.628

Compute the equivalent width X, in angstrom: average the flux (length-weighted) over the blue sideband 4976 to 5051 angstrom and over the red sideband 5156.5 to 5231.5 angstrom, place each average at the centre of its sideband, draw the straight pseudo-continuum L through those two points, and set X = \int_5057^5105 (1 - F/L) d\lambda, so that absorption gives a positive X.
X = 5.6 angstrom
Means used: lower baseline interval 5.69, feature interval 5.23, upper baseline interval 6.3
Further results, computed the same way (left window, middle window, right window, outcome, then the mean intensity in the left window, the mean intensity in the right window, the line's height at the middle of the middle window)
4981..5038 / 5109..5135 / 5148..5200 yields 1.1 angstrom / 5.76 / 6.24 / 6.09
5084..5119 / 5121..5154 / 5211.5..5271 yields -2.0 angstrom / 5.41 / 6.71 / 5.74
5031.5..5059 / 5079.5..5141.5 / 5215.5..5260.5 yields 4.4 angstrom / 5.54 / 6.82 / 5.98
